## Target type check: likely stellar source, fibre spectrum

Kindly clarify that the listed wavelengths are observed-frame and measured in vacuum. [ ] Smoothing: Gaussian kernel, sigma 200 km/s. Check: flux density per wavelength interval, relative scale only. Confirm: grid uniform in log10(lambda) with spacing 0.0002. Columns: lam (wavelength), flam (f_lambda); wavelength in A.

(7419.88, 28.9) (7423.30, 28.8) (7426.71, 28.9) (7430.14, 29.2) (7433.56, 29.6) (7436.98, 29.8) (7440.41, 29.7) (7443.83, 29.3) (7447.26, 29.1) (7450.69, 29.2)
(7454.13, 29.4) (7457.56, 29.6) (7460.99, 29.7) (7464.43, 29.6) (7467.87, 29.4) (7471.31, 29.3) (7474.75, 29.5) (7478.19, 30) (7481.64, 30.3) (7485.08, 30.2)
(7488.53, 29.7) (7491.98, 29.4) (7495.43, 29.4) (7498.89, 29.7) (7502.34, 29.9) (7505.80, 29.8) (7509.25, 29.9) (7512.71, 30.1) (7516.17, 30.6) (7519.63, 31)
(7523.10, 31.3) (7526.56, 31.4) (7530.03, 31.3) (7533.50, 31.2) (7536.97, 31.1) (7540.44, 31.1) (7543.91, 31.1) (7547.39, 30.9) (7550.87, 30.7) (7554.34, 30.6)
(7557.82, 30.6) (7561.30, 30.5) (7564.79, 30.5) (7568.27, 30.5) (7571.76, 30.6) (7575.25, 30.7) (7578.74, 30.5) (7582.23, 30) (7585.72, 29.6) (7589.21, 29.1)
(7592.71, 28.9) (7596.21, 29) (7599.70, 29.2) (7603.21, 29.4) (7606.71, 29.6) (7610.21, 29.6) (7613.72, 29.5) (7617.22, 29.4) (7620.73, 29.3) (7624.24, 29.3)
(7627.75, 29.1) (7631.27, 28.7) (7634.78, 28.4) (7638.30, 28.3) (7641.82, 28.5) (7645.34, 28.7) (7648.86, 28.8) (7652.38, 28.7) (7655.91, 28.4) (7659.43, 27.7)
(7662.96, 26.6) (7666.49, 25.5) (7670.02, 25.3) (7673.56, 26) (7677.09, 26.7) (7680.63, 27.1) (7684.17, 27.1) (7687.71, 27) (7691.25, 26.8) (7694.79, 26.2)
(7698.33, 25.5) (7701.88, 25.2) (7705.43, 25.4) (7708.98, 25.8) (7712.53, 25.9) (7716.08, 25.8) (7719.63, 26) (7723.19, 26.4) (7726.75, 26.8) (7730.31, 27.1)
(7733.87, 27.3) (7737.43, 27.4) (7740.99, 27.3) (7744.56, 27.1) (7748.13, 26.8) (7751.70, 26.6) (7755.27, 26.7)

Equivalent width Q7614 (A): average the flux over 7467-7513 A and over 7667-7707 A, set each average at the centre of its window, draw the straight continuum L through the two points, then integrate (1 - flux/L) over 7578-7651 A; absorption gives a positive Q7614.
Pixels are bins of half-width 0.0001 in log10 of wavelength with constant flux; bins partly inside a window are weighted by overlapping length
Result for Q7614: -4.42 A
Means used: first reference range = 29.8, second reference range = 26.2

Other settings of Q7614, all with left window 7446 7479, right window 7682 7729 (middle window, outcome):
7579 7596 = -1.03 A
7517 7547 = -2.77 A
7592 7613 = -1.33 A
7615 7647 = -1.99 A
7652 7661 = -0.46 A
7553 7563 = -0.85 A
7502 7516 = -0.57 A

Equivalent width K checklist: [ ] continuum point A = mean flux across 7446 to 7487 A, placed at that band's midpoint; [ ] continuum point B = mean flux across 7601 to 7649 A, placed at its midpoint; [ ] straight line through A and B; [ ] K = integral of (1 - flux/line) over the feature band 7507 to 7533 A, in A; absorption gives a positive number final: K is -1.2 A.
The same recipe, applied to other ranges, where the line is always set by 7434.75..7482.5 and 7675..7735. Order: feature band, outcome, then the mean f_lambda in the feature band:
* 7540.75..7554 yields -1.2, 30.9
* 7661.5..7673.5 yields 0.5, 25.8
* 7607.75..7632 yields -1.6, 29.3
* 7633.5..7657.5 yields -1.3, 28.5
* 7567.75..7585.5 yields -1.5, 30.4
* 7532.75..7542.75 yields -0.9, 31.1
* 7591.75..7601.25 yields -0.4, 29.1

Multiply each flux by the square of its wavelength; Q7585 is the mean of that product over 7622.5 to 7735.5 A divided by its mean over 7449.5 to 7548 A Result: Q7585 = 0.94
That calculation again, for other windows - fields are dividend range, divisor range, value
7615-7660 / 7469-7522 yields 1.00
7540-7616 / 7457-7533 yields 1.02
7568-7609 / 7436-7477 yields 1.04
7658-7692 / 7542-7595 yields 0.90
